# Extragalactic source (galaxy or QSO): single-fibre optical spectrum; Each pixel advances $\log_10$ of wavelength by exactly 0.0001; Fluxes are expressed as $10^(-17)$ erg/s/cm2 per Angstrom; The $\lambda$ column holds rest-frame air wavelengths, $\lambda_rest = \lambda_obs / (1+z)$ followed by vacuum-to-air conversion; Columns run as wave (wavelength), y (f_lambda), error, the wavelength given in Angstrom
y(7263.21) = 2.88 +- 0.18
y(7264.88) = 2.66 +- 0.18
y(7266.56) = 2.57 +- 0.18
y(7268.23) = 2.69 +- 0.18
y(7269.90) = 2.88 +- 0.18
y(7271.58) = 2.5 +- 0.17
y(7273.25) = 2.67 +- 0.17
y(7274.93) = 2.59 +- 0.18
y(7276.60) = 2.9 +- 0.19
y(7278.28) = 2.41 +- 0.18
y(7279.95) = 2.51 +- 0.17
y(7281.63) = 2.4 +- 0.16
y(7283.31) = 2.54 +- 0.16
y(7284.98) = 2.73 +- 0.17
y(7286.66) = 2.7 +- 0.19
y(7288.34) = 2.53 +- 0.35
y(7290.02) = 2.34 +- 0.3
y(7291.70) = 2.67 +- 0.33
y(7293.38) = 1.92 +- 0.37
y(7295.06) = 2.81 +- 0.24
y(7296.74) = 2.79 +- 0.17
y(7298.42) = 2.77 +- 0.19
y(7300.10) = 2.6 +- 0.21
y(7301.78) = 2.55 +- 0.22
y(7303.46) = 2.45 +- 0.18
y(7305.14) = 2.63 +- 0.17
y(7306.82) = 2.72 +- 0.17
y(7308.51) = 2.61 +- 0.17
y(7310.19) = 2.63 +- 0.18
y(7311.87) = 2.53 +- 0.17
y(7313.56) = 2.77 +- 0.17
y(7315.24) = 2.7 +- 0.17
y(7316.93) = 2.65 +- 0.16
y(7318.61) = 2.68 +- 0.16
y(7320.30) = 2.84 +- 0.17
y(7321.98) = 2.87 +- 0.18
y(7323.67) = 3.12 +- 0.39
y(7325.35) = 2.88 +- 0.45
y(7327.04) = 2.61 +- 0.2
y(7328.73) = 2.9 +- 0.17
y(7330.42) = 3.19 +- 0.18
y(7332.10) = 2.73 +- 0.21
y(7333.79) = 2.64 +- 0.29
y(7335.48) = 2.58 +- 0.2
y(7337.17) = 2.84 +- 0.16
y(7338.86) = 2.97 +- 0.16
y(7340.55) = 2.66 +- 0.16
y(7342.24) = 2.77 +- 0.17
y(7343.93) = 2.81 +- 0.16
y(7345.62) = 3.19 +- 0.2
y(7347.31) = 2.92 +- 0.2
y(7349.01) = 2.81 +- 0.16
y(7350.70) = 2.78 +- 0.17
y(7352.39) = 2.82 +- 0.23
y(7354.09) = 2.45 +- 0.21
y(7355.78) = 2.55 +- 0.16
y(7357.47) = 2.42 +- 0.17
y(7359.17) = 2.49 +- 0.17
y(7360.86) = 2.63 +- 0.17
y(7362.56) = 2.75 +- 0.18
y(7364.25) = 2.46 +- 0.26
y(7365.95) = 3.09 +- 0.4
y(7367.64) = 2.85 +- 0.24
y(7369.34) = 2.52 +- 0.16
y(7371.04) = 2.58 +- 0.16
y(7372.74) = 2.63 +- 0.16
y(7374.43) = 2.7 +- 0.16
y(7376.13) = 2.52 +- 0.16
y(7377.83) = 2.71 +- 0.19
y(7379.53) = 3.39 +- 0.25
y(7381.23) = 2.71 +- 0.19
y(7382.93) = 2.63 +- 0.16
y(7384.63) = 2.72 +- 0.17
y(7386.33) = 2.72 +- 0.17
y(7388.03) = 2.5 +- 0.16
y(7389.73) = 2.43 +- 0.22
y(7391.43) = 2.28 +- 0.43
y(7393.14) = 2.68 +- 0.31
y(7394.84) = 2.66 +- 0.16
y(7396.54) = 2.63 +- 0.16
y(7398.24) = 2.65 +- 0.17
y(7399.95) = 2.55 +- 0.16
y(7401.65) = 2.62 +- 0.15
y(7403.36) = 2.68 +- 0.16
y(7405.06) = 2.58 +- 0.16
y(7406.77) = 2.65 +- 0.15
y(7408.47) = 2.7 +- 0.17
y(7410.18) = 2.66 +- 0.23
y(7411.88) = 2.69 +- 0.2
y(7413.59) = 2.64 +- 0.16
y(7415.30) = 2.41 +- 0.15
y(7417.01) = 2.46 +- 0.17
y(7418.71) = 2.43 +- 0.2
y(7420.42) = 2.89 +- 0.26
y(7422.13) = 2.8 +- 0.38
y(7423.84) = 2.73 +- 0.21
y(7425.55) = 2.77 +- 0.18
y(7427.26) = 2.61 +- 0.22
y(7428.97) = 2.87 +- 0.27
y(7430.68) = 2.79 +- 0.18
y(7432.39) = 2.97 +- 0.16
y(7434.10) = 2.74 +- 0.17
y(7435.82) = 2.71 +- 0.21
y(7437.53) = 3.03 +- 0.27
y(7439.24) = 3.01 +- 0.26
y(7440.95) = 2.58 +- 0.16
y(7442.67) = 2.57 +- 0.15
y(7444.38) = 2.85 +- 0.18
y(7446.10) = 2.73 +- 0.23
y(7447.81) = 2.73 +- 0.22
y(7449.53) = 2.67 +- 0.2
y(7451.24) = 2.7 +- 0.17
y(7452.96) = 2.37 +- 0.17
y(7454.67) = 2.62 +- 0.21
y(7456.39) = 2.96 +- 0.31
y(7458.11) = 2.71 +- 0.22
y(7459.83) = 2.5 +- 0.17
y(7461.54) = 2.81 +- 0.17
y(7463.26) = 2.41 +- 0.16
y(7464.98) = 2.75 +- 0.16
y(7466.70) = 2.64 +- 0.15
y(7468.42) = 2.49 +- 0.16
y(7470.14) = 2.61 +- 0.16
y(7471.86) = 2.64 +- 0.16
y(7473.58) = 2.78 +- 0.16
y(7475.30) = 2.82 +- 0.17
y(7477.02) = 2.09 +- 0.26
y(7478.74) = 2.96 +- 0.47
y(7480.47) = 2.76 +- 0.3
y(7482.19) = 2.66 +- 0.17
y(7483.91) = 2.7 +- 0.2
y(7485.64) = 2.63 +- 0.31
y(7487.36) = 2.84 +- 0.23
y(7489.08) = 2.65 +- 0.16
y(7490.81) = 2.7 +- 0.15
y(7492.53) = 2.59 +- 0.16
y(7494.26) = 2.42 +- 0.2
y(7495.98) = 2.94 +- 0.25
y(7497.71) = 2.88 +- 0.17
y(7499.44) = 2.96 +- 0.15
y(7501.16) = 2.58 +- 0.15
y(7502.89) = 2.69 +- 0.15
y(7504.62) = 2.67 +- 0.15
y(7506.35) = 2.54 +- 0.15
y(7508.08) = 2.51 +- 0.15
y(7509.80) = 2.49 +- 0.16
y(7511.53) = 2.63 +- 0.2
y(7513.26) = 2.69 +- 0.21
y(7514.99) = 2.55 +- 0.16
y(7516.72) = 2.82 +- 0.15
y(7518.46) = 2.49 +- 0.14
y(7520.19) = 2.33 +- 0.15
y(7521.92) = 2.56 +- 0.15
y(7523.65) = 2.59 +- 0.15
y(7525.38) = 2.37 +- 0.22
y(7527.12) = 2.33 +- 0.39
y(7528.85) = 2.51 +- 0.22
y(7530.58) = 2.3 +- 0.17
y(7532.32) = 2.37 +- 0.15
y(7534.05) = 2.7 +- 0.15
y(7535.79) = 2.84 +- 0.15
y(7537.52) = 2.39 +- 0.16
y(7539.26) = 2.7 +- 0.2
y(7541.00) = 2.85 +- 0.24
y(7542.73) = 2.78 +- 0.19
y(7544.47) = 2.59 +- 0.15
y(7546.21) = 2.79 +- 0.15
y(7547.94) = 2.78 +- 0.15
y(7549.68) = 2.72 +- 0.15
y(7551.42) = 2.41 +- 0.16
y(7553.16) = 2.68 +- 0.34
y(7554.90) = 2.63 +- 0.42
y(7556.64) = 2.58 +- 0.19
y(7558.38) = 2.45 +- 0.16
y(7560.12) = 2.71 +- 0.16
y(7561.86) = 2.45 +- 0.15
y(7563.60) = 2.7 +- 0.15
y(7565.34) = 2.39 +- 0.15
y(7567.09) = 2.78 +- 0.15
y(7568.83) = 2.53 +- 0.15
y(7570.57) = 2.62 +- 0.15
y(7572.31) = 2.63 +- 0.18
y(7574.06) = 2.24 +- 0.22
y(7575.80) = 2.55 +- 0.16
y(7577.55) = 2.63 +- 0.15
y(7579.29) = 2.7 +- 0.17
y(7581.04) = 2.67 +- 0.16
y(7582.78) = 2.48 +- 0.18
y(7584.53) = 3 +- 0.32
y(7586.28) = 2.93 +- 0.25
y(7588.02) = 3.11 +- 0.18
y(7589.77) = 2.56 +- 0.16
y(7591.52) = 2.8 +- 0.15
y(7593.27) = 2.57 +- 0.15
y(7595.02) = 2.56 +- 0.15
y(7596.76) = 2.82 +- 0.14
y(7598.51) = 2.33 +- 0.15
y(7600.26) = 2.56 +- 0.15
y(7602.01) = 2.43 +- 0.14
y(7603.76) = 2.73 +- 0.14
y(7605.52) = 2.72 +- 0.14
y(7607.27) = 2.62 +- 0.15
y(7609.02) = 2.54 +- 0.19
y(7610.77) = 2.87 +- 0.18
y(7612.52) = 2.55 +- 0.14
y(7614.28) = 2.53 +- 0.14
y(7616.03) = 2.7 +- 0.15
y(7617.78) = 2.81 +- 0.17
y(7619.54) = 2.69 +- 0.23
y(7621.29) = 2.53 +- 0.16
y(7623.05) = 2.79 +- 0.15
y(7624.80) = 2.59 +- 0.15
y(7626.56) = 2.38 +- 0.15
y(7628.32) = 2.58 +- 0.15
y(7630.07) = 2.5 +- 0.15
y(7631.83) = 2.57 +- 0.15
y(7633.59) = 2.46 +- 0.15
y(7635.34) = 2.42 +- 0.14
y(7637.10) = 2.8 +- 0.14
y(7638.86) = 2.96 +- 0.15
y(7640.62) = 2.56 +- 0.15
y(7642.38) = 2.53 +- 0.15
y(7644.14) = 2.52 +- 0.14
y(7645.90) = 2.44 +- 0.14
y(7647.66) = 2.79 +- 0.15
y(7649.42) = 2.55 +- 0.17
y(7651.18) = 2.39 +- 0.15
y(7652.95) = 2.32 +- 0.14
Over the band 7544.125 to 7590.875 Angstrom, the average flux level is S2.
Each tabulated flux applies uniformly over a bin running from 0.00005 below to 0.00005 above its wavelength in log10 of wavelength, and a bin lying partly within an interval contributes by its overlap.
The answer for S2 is 2.64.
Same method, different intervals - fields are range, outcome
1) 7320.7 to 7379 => 2.75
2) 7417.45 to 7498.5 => 2.7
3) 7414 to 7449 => 2.73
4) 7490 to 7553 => 2.61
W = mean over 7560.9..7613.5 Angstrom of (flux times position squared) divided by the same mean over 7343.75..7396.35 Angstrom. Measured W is 1.04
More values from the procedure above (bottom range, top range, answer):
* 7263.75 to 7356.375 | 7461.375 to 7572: 1.03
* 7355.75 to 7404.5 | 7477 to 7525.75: 1.03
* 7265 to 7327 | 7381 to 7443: 1.04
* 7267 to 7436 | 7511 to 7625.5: 1.04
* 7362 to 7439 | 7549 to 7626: 1.03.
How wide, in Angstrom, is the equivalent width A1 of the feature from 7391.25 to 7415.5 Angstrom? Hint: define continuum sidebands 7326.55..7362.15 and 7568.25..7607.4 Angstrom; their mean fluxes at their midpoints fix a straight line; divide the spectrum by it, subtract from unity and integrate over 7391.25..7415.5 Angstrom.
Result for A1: 0.9 Angstrom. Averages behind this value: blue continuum 2.75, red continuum 2.64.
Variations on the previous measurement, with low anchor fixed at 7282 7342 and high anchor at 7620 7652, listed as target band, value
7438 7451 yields -0.5 Angstrom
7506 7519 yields 0.1 Angstrom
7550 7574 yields 0.3 Angstrom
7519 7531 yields 0.8 Angstrom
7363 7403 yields 0.0 Angstrom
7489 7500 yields -0.5 Angstrom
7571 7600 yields -0.7 Angstrom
